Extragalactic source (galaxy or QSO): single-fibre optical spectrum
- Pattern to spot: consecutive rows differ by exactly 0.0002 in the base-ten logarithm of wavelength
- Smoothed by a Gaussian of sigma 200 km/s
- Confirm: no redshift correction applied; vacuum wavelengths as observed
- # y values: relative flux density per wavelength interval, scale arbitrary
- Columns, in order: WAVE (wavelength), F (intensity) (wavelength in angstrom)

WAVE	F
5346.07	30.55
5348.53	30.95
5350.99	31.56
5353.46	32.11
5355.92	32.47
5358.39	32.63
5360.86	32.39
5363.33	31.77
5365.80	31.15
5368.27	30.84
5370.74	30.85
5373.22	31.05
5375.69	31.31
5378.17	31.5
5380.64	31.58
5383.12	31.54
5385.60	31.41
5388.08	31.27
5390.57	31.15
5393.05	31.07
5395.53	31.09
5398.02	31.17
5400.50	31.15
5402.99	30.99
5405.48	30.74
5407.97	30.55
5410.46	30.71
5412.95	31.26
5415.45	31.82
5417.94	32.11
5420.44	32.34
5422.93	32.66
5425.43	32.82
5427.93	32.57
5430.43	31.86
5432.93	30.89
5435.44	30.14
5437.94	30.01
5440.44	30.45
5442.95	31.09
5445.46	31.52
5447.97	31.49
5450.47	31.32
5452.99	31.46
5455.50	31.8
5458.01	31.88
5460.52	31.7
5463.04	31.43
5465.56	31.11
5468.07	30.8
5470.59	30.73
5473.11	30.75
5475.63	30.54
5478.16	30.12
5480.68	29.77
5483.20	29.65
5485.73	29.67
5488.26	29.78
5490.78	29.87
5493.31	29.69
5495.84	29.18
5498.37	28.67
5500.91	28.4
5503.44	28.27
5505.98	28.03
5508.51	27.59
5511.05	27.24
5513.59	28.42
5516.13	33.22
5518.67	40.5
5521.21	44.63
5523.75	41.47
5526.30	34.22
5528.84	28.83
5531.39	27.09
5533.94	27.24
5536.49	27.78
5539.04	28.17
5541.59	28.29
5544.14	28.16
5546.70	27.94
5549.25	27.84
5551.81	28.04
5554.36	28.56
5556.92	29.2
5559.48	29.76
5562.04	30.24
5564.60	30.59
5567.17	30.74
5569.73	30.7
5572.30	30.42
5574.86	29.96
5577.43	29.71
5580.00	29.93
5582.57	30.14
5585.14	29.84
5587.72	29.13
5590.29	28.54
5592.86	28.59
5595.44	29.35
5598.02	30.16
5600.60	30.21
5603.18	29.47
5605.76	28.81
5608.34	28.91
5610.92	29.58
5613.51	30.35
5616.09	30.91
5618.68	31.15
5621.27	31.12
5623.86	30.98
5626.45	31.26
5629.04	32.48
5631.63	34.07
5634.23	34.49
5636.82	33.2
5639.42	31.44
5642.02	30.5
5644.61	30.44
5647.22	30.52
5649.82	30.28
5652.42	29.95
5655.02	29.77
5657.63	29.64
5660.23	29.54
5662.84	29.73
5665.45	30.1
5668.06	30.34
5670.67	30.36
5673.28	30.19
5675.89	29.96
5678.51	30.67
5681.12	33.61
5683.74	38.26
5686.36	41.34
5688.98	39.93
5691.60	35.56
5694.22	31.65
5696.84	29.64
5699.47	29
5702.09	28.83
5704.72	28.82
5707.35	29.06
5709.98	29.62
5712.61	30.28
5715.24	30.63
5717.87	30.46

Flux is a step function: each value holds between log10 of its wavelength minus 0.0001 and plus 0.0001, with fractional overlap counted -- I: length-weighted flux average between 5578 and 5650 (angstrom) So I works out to 30.6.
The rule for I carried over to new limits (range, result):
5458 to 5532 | 31.1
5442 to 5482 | 31.1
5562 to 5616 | 29.8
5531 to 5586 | 29.1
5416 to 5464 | 31.6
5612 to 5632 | 31.4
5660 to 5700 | 32.6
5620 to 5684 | 31.2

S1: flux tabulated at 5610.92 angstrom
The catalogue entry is 29.58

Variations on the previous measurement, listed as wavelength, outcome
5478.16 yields 30.12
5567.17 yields 30.74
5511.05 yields 27.24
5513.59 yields 28.42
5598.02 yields 30.16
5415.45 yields 31.82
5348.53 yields 30.95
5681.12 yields 33.61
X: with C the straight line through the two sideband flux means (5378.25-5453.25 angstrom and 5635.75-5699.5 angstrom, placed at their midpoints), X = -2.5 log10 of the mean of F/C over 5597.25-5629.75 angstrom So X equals 0.05 mag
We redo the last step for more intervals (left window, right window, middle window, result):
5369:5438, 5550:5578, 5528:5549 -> 0.080 mag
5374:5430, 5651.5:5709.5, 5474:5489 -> 0.056 mag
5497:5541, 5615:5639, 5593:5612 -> 0.088 mag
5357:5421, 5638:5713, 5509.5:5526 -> -0.140 mag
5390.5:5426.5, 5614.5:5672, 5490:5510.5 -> 0.096 mag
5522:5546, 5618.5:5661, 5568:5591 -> 0.031 mag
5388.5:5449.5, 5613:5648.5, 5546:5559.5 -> 0.110 mag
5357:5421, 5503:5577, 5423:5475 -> -0.011 mag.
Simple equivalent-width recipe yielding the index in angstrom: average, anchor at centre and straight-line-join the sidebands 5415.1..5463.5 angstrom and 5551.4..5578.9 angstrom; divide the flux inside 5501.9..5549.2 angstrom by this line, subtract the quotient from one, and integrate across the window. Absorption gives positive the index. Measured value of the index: -0.7 angstrom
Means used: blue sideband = 31.6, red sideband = 29.9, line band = 30.9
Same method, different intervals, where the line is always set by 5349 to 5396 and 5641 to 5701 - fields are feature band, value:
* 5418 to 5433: -0.3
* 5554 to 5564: 0.7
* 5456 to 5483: 0.6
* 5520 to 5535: -1.1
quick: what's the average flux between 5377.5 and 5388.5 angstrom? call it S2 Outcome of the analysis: 31.5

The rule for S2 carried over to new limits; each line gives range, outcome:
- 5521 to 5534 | 33.6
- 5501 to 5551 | 30.7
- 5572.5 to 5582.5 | 30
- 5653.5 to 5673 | 29.9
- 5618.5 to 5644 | 32.1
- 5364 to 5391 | 31.3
